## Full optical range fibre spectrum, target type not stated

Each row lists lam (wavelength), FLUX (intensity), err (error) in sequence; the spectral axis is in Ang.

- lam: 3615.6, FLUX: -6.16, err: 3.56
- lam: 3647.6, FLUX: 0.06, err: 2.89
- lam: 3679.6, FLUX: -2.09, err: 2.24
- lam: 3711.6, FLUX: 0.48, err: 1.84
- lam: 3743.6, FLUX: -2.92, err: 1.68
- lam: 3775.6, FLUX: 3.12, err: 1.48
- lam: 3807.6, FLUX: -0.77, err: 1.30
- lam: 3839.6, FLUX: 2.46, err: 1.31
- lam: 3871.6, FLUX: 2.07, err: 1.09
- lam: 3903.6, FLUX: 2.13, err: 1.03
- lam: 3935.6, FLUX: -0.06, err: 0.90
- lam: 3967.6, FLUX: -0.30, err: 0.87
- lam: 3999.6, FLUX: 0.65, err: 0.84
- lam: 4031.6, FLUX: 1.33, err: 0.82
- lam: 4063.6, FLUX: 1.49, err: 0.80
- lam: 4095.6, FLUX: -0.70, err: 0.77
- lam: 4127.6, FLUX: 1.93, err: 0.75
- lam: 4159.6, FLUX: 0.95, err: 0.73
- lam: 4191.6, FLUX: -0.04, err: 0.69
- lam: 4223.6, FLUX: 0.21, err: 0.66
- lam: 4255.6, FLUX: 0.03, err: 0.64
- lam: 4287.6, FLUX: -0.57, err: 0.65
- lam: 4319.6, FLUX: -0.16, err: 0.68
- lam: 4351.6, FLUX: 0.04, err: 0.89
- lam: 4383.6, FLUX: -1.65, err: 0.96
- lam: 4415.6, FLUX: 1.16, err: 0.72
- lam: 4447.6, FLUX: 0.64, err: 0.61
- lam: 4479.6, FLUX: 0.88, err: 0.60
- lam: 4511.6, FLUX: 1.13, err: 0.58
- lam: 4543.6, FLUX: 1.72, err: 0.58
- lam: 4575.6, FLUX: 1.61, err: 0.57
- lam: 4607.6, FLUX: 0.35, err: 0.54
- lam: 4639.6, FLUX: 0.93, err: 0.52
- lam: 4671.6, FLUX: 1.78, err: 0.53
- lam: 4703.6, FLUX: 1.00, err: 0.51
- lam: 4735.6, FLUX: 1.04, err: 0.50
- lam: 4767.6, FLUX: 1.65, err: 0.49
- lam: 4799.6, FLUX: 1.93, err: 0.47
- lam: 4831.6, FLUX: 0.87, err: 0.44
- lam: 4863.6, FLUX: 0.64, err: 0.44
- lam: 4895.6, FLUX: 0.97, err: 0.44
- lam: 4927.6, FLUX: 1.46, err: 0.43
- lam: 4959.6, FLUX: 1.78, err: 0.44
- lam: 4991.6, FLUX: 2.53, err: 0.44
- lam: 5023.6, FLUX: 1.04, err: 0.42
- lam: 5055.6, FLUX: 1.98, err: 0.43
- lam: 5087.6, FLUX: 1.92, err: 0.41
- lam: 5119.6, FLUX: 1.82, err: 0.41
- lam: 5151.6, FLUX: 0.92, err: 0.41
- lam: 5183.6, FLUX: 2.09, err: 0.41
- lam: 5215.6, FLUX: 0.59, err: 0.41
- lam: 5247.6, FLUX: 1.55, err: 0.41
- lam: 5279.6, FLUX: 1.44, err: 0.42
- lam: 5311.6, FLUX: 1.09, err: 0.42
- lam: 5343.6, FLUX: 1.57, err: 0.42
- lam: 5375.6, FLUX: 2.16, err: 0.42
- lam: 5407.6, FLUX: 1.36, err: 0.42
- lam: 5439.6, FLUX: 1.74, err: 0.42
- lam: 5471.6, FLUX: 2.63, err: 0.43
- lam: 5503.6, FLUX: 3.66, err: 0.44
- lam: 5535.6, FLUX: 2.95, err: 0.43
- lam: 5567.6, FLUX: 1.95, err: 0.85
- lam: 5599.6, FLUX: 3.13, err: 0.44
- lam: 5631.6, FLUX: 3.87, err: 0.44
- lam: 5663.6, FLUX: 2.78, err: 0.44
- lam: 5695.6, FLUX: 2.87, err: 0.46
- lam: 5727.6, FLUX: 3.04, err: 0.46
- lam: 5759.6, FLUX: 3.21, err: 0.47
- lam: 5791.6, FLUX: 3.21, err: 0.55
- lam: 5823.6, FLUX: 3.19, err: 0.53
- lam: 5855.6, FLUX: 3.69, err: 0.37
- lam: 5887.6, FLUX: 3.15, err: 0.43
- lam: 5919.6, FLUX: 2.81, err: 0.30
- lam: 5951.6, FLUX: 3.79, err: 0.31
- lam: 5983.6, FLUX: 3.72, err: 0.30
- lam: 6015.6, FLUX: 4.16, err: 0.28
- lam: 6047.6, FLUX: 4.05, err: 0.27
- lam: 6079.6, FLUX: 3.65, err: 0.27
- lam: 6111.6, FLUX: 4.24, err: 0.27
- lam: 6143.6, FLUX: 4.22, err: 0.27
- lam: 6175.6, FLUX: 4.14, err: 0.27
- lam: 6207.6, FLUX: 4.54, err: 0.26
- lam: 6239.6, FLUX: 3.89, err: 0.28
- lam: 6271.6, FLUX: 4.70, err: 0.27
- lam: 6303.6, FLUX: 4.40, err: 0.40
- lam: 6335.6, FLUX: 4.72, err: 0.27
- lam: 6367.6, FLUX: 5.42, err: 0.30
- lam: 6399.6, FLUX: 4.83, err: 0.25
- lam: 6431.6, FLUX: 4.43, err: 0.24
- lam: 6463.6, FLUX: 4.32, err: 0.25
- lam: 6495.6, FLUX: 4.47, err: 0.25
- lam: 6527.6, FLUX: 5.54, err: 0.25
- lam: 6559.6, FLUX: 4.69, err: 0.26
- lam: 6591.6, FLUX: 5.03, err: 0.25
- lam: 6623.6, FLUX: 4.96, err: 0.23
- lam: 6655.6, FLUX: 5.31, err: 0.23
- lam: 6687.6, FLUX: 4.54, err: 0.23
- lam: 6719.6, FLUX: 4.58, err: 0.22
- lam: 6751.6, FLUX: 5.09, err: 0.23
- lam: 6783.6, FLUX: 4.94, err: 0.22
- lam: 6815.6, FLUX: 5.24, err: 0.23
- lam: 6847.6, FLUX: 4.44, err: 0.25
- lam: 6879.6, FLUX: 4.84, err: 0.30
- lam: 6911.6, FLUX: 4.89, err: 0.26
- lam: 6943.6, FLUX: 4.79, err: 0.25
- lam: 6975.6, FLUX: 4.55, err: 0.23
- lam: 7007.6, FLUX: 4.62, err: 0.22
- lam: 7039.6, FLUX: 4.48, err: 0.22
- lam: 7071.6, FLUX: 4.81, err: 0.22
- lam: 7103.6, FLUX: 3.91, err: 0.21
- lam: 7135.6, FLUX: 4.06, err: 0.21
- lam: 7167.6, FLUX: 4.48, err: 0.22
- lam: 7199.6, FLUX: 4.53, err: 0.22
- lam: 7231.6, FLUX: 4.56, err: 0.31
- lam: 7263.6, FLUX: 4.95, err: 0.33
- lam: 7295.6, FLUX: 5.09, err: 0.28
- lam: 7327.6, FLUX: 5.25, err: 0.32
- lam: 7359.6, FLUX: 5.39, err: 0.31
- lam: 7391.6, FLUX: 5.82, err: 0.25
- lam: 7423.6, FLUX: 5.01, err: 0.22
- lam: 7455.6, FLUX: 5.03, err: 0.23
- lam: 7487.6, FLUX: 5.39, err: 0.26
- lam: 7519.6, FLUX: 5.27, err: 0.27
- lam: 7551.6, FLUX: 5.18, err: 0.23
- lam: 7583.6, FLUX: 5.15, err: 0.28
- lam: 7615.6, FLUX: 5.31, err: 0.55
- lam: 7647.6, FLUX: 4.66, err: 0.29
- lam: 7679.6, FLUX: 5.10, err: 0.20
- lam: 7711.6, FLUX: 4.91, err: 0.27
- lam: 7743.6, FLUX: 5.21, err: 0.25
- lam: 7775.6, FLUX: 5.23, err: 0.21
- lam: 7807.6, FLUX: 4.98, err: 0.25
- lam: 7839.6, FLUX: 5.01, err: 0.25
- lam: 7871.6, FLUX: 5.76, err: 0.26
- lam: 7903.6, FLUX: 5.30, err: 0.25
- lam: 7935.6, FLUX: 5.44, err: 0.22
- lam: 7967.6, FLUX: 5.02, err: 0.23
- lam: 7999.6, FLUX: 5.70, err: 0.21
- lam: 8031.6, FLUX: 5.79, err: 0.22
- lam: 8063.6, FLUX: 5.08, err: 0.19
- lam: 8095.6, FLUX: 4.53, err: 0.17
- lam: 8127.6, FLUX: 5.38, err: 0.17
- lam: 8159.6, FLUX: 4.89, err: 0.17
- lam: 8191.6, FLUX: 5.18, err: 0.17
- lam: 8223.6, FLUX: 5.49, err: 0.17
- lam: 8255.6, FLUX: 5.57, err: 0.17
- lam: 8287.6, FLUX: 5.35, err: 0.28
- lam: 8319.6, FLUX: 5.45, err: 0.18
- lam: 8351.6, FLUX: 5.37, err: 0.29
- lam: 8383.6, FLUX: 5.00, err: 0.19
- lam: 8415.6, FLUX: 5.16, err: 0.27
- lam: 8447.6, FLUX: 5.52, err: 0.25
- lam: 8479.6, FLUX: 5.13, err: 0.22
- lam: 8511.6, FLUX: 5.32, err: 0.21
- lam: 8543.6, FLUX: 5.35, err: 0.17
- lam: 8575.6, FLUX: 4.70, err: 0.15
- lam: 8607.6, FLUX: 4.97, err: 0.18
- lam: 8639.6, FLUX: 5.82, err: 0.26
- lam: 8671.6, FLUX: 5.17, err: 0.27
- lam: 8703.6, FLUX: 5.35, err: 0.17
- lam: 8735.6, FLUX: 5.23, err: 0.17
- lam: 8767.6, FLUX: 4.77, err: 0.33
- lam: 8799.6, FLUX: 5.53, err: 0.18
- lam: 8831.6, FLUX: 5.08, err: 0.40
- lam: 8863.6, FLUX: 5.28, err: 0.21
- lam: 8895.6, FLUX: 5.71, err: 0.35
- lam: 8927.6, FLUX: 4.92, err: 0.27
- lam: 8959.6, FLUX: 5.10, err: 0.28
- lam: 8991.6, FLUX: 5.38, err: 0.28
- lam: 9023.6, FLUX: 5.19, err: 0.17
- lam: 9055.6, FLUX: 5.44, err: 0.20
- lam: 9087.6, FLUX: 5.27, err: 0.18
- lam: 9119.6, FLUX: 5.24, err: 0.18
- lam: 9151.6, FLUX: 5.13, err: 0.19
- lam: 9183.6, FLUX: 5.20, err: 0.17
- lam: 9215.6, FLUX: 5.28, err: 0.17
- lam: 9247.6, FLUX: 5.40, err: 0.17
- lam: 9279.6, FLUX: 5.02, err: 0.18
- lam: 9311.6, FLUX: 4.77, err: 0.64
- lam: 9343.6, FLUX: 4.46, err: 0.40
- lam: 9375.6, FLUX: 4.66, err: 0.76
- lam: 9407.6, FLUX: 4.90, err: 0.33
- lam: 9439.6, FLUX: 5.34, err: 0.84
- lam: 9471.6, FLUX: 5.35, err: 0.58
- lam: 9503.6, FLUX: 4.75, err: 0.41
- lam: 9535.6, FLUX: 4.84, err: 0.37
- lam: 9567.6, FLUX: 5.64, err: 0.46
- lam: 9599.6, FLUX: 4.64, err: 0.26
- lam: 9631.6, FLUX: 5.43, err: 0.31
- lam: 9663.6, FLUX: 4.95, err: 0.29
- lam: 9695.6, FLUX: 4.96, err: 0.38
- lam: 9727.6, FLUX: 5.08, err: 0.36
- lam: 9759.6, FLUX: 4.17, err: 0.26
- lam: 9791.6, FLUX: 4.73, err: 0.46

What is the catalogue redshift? 0.375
